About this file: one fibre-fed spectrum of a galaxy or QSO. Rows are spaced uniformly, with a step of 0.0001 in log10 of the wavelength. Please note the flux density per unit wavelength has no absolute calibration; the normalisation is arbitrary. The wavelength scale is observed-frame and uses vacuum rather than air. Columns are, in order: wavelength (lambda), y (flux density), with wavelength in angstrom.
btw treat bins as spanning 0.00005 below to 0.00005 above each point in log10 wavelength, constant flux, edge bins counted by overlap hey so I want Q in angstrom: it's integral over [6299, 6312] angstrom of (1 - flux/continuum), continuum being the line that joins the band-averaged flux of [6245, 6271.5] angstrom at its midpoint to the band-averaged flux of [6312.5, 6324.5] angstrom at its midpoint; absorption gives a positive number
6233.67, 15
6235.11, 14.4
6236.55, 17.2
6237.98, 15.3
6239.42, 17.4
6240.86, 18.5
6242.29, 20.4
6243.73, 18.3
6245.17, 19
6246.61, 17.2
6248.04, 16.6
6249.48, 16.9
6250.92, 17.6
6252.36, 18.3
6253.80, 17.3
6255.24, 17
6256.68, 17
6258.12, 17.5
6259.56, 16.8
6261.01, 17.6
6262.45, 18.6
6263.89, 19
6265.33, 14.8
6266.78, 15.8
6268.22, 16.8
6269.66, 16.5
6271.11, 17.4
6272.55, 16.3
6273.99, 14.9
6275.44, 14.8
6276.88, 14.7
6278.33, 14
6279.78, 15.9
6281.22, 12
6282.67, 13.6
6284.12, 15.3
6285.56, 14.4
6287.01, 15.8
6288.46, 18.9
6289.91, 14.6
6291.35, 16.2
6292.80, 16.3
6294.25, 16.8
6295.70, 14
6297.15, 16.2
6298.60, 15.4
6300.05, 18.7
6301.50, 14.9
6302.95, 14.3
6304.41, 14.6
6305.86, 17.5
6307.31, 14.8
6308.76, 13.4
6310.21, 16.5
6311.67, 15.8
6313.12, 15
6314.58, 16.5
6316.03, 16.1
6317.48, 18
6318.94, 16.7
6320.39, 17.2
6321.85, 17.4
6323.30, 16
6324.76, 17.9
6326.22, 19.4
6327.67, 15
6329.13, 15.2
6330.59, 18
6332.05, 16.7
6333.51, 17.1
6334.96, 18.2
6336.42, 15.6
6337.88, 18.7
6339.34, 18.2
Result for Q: 0.9 angstrom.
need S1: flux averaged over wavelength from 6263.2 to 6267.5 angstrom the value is 16.5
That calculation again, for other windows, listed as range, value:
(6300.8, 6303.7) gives 14.6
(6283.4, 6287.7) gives 15.2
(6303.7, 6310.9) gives 15.4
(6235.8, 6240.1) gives 16.6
